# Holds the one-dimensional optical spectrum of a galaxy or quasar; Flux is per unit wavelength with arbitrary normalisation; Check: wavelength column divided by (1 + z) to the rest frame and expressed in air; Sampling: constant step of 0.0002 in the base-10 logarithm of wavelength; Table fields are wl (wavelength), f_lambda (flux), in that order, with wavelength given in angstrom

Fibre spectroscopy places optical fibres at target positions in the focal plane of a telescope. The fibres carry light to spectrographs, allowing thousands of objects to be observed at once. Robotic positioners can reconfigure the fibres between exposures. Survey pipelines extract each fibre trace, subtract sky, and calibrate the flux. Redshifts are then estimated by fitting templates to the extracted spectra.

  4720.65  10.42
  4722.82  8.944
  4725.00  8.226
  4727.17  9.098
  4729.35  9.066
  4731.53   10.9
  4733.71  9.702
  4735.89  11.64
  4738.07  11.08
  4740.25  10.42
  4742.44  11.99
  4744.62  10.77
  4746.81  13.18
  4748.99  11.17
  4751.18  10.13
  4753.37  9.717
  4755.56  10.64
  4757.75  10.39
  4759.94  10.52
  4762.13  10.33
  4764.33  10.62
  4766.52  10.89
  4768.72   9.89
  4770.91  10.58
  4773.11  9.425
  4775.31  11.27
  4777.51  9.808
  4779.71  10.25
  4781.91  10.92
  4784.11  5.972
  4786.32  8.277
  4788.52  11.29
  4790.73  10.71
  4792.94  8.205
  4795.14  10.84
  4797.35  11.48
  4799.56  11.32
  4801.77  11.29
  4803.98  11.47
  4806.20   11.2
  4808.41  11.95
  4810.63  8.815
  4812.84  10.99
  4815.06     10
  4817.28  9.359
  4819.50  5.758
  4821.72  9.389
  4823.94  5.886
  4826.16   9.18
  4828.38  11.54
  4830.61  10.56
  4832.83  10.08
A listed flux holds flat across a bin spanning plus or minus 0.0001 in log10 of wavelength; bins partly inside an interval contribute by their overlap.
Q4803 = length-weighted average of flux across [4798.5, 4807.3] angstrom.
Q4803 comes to 11.3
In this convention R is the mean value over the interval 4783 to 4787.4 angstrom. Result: 7.12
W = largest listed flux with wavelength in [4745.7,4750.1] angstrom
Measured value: 13.18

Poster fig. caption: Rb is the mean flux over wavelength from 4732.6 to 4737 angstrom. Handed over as 10.7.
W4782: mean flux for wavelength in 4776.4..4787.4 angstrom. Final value 9.05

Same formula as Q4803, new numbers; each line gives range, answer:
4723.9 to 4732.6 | 9.32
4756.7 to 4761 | 10.5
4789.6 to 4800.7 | 10.5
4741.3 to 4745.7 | 11.4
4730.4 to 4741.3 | 10.7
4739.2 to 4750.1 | 11.5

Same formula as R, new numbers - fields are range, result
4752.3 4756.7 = 10.2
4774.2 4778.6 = 10.5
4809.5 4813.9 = 9.9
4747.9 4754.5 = 10.3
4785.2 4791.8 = 10.1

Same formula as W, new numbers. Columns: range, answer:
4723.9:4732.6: 10.9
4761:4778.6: 11.27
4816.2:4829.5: 11.54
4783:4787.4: 8.277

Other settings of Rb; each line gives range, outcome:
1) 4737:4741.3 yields 10.8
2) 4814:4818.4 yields 9.66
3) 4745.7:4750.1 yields 12.2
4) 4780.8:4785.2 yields 8.46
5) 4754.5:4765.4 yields 10.5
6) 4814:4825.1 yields 8.07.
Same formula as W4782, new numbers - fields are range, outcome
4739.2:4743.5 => 11.2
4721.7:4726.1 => 8.61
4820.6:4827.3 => 8.17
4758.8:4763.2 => 10.4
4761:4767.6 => 10.6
